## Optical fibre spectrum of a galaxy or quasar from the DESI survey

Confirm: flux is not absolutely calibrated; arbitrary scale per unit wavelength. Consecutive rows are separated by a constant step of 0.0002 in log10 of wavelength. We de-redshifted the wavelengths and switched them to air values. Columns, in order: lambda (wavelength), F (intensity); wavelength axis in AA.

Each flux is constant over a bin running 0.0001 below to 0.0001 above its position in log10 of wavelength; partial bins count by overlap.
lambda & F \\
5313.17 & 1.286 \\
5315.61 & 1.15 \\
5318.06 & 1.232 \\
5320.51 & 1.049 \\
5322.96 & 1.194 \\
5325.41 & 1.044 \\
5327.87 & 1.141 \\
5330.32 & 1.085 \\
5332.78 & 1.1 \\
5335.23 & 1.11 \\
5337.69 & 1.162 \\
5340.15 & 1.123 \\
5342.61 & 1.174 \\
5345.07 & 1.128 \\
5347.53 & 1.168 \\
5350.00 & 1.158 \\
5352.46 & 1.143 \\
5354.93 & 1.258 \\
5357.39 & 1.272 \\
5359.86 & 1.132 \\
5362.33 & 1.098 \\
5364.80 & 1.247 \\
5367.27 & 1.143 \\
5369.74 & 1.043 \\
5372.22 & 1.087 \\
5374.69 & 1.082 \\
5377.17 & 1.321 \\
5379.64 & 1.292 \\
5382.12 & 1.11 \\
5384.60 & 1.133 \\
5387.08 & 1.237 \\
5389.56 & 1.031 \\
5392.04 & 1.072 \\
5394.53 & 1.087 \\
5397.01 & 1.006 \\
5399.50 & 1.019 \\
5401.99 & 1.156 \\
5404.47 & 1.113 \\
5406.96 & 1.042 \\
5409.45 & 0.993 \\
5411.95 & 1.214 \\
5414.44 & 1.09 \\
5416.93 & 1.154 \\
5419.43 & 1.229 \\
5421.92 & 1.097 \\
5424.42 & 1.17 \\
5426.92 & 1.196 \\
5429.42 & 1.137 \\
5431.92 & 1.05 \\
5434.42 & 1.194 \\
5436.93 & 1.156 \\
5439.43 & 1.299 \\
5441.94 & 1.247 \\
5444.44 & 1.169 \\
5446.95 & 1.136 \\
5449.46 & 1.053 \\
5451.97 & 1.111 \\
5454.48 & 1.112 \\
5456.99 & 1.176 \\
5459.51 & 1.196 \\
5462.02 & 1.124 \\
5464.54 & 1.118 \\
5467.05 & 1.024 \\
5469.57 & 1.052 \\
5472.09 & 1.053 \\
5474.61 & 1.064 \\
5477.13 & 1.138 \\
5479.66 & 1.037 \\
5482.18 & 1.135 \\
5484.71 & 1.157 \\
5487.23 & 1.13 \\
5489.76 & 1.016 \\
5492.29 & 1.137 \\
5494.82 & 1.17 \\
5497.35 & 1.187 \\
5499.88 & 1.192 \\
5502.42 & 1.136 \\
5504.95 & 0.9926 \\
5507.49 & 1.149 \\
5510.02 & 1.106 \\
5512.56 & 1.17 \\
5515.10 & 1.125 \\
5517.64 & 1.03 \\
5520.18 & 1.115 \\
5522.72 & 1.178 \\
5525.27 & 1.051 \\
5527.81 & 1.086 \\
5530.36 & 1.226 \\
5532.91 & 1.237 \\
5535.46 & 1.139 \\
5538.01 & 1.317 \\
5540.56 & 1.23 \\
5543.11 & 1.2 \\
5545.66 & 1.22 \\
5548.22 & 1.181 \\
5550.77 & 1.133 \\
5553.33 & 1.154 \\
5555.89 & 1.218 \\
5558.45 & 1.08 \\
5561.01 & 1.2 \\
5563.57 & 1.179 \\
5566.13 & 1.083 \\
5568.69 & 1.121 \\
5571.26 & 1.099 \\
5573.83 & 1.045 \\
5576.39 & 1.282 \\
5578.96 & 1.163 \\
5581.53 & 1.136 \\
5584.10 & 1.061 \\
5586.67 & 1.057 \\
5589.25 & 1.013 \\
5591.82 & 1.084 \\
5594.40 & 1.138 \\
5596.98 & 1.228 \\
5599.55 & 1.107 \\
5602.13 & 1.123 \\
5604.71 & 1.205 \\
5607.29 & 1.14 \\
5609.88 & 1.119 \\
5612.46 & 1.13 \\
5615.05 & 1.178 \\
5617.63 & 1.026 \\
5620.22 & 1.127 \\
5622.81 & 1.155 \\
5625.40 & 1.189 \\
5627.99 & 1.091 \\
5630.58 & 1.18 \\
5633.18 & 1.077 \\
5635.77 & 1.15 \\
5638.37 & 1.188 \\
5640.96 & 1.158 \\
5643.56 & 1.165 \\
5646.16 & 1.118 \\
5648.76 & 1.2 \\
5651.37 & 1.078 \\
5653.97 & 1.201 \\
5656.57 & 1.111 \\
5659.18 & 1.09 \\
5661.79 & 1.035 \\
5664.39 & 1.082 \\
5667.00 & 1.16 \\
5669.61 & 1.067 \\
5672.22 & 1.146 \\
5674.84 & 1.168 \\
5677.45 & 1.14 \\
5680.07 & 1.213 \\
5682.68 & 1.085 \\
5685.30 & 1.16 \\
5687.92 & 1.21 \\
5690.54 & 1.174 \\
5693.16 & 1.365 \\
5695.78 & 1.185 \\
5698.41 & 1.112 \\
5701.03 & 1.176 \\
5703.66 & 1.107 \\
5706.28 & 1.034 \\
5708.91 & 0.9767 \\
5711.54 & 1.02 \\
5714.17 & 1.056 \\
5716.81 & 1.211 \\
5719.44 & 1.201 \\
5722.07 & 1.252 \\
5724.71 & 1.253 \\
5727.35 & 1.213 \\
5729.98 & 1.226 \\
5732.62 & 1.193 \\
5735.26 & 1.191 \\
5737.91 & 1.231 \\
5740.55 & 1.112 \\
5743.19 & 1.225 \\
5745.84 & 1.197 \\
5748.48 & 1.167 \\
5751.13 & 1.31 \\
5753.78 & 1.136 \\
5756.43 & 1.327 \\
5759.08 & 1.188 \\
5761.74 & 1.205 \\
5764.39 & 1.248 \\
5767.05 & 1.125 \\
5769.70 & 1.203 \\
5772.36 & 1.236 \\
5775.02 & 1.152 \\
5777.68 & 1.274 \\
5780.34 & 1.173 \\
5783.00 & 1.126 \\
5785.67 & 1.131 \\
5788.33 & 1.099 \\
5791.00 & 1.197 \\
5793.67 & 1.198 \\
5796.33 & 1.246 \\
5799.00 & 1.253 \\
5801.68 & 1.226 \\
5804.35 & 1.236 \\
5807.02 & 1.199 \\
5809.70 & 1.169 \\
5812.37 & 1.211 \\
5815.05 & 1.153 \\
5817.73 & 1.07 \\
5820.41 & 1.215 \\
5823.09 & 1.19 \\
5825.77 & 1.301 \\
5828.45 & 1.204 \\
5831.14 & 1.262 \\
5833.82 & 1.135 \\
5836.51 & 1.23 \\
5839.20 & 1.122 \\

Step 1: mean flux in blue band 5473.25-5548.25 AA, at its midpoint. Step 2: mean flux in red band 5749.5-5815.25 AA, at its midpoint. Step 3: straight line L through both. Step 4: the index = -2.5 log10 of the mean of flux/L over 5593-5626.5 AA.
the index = 0.02 mag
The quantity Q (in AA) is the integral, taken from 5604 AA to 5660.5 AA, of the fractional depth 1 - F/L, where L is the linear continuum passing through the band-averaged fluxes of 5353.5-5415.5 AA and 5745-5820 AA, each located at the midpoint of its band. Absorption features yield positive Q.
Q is 1.5 AA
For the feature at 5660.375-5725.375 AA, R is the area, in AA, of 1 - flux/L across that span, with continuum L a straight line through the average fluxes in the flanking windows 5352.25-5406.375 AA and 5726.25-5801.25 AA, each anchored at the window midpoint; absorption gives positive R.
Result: 2.5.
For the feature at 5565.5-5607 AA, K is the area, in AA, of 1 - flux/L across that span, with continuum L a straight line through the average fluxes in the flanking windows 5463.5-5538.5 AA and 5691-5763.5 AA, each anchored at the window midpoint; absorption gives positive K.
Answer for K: 0.7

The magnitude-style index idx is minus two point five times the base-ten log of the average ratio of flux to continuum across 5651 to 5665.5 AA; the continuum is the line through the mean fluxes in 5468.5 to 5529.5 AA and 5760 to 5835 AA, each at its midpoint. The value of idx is 0.05 mag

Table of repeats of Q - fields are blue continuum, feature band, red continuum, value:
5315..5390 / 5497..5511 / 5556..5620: 0.1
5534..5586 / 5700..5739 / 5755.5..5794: 0.9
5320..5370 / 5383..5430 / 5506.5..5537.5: 1.2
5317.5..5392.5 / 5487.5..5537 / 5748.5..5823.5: 1.5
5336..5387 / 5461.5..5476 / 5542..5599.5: 1.0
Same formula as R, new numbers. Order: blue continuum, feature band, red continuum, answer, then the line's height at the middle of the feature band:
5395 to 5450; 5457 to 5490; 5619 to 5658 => 1.0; 1.14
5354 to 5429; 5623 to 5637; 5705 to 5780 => 0.4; 1.17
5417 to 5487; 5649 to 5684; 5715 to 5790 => 1.7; 1.18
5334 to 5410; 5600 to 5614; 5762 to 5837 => 0.3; 1.17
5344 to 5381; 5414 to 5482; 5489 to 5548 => 1.6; 1.16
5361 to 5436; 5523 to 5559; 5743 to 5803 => -0.7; 1.16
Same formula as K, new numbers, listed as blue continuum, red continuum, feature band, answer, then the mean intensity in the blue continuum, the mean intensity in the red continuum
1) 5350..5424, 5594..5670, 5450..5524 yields 1.4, 1.14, 1.13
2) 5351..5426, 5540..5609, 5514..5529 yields 0.6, 1.14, 1.14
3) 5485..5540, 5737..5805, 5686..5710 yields 0.7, 1.14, 1.2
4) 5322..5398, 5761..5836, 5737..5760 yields -0.4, 1.14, 1.19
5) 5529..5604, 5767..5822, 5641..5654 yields 0.2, 1.15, 1.19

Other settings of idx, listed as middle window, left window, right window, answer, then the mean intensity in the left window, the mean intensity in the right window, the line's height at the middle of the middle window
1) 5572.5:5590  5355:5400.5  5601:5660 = 0.027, 1.14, 1.14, 1.14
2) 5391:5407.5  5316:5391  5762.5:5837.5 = 0.081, 1.15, 1.2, 1.15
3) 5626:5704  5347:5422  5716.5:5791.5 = 0.035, 1.14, 1.2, 1.18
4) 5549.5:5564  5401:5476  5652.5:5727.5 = -0.021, 1.13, 1.14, 1.14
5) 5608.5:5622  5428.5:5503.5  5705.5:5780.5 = 0.041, 1.13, 1.19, 1.16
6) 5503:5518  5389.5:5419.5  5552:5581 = 0.025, 1.09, 1.15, 1.13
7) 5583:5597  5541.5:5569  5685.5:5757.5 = 0.079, 1.16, 1.18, 1.17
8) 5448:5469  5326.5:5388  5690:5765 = 0.049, 1.16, 1.18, 1.16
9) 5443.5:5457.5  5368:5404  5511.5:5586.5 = 0.010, 1.12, 1.15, 1.13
